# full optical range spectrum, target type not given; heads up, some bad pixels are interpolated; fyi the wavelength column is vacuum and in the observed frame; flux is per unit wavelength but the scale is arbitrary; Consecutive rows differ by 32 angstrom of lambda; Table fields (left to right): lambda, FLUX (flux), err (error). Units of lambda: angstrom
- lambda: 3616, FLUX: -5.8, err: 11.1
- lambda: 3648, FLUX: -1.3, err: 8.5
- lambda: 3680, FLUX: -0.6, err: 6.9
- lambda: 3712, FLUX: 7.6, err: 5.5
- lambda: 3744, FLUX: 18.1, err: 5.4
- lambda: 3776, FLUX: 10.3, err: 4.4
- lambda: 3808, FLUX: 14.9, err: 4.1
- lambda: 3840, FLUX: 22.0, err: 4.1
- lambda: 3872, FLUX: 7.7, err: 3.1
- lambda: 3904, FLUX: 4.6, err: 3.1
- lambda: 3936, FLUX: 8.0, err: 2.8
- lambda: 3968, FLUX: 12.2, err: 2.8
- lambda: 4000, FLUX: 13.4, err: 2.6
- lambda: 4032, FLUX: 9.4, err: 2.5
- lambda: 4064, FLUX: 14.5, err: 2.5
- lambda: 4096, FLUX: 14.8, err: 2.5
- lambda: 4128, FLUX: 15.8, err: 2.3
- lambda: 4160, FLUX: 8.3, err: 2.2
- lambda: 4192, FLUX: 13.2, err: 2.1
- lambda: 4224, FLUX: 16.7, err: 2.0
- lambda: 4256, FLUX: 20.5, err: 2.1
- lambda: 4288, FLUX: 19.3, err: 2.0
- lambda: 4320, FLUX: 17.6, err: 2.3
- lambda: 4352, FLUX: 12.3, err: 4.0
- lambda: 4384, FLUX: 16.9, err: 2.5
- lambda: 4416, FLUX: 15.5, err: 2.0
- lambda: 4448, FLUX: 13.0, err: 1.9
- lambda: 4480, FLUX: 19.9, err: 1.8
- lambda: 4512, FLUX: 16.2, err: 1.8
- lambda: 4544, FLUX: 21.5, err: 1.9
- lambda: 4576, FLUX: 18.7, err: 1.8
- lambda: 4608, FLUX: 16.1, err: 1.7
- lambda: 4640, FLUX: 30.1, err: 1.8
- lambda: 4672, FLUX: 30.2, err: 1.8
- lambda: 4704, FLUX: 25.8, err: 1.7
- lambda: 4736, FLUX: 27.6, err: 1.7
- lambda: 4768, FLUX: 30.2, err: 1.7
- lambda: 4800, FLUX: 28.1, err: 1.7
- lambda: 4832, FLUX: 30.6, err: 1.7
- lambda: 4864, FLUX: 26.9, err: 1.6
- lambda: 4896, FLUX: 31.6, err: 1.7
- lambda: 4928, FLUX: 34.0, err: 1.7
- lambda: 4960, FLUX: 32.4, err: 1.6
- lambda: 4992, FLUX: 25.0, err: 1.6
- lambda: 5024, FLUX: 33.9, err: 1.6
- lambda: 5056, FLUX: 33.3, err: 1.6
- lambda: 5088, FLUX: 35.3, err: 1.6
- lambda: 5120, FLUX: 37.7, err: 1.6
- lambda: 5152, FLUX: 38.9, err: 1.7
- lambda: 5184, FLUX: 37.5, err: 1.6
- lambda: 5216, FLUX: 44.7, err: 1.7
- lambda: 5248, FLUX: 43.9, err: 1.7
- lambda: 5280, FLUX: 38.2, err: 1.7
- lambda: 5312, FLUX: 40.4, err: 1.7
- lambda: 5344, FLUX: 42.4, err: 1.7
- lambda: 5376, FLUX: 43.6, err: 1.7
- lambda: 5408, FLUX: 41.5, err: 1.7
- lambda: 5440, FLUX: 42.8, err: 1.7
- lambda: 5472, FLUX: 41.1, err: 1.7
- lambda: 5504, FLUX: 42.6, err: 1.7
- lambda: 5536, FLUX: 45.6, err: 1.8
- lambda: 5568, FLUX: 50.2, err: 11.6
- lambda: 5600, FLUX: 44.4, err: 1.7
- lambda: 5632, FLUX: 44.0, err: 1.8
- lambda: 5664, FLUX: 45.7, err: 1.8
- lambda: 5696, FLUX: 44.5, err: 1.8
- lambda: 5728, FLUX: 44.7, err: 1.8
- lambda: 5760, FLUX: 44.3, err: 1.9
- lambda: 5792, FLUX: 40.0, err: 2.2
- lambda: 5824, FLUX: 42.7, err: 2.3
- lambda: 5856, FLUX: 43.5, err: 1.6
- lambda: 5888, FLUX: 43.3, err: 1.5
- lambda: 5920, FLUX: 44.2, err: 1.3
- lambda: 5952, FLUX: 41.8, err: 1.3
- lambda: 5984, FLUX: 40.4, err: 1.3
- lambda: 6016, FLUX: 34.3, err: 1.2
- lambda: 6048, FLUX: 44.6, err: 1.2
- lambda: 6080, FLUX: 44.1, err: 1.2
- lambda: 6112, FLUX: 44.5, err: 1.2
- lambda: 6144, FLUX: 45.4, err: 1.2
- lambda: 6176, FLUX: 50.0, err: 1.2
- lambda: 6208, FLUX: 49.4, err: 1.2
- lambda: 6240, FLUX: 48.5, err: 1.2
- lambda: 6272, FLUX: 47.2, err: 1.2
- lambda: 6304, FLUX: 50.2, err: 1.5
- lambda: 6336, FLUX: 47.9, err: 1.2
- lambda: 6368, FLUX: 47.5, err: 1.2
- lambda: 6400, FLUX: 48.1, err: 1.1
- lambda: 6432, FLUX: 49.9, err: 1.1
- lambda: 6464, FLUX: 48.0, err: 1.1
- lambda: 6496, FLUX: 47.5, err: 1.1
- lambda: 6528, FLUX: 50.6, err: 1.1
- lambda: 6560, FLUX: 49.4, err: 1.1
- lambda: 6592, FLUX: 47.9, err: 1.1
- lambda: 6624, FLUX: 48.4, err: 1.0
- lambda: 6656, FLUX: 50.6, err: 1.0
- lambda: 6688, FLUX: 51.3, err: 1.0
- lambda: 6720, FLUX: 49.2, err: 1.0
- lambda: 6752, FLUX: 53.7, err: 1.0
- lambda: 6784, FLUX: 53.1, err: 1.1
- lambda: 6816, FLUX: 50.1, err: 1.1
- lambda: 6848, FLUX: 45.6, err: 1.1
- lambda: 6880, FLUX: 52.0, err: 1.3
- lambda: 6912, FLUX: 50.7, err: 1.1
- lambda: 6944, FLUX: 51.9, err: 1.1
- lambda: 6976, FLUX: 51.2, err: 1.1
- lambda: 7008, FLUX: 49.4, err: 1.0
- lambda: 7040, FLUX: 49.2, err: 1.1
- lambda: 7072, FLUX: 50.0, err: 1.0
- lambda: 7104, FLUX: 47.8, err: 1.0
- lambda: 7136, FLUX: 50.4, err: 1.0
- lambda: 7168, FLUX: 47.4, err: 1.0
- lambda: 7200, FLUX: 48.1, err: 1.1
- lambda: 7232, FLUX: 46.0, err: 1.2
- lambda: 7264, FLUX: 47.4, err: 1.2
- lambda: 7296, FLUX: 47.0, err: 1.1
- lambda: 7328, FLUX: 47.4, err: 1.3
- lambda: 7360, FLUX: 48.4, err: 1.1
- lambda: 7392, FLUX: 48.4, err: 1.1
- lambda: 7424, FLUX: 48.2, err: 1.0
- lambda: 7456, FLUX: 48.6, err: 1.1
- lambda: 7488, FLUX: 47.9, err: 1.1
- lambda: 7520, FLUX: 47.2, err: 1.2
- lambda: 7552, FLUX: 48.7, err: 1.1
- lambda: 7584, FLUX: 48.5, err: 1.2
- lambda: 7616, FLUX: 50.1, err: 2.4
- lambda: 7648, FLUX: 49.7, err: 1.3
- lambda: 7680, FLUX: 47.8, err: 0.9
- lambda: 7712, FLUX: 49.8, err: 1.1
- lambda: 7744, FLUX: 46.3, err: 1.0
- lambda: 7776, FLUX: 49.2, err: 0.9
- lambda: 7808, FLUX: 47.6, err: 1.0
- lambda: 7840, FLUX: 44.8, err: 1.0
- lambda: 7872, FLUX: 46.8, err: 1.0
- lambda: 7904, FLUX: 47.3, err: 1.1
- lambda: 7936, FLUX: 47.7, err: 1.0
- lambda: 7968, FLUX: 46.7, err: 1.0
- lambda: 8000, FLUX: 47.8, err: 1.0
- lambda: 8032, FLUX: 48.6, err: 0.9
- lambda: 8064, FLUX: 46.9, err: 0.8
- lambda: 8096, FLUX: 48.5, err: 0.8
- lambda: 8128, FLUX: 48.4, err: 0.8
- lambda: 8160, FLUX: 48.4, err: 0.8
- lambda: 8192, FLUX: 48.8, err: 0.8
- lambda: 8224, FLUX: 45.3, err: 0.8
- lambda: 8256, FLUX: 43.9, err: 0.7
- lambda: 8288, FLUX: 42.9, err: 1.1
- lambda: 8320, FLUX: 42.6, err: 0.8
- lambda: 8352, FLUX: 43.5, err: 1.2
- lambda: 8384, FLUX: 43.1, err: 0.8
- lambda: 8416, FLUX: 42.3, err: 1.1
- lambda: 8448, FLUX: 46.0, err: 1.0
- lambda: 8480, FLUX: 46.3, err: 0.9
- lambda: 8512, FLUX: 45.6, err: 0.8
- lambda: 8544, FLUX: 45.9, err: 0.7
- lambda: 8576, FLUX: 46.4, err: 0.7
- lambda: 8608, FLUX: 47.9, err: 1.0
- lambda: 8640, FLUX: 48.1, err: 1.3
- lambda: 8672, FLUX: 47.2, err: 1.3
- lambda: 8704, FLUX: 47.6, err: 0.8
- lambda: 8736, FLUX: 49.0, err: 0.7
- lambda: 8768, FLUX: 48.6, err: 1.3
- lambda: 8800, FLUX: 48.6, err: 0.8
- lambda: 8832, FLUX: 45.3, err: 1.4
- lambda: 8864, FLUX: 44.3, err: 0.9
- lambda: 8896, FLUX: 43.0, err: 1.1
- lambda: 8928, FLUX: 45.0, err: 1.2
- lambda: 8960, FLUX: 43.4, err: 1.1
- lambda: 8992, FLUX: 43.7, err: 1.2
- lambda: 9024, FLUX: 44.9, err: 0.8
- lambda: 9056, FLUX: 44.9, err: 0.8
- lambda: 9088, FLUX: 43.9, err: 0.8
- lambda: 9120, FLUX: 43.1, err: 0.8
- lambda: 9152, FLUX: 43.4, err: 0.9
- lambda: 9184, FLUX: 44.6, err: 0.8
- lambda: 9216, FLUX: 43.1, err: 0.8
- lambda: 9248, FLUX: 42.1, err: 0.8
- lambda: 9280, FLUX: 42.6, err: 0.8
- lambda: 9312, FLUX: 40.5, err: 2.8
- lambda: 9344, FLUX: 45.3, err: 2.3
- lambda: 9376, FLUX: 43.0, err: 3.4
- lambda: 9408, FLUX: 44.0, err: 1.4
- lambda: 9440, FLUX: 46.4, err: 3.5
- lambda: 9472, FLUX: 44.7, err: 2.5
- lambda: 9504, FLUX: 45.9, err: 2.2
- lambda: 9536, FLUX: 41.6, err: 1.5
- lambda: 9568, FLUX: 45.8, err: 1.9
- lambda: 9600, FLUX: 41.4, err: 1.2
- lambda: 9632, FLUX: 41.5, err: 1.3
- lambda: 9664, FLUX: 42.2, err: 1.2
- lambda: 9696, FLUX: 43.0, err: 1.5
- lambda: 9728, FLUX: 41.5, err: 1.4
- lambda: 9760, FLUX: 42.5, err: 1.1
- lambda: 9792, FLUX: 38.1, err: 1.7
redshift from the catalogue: 0.162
